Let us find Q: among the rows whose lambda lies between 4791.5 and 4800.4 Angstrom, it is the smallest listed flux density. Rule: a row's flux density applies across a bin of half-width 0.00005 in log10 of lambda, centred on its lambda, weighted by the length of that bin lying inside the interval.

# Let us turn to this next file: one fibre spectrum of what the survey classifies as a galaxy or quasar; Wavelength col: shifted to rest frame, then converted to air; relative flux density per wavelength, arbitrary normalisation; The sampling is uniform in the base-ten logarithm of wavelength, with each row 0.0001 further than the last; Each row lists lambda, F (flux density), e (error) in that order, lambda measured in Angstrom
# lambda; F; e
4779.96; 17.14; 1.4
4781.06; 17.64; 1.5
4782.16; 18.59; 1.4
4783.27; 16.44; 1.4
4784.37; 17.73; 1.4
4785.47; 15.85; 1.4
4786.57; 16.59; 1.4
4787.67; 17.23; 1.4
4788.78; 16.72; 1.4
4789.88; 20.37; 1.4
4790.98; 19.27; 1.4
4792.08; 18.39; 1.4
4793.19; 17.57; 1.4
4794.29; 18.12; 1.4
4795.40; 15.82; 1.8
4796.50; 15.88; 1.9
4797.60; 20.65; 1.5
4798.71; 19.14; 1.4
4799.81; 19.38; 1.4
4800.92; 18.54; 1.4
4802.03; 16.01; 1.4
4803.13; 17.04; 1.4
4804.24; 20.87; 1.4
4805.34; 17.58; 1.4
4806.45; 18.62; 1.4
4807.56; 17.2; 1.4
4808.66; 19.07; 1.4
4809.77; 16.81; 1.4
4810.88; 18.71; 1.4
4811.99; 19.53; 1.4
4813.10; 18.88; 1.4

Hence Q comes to 15.82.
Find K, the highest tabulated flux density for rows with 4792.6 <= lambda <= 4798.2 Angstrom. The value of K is 20.65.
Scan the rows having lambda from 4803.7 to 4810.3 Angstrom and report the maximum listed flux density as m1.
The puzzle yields 20.87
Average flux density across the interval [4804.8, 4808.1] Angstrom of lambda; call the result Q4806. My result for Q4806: 17.8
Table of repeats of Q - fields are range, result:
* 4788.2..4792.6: 16.72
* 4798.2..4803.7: 16.01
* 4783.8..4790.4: 15.85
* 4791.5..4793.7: 17.57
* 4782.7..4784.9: 16.44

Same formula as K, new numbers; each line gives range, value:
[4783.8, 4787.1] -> 17.73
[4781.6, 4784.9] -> 18.59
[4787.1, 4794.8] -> 20.37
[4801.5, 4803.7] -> 17.04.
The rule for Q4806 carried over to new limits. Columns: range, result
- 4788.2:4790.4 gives 18.5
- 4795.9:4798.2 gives 18.3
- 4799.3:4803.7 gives 17.7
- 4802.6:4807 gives 18.5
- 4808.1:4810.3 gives 18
